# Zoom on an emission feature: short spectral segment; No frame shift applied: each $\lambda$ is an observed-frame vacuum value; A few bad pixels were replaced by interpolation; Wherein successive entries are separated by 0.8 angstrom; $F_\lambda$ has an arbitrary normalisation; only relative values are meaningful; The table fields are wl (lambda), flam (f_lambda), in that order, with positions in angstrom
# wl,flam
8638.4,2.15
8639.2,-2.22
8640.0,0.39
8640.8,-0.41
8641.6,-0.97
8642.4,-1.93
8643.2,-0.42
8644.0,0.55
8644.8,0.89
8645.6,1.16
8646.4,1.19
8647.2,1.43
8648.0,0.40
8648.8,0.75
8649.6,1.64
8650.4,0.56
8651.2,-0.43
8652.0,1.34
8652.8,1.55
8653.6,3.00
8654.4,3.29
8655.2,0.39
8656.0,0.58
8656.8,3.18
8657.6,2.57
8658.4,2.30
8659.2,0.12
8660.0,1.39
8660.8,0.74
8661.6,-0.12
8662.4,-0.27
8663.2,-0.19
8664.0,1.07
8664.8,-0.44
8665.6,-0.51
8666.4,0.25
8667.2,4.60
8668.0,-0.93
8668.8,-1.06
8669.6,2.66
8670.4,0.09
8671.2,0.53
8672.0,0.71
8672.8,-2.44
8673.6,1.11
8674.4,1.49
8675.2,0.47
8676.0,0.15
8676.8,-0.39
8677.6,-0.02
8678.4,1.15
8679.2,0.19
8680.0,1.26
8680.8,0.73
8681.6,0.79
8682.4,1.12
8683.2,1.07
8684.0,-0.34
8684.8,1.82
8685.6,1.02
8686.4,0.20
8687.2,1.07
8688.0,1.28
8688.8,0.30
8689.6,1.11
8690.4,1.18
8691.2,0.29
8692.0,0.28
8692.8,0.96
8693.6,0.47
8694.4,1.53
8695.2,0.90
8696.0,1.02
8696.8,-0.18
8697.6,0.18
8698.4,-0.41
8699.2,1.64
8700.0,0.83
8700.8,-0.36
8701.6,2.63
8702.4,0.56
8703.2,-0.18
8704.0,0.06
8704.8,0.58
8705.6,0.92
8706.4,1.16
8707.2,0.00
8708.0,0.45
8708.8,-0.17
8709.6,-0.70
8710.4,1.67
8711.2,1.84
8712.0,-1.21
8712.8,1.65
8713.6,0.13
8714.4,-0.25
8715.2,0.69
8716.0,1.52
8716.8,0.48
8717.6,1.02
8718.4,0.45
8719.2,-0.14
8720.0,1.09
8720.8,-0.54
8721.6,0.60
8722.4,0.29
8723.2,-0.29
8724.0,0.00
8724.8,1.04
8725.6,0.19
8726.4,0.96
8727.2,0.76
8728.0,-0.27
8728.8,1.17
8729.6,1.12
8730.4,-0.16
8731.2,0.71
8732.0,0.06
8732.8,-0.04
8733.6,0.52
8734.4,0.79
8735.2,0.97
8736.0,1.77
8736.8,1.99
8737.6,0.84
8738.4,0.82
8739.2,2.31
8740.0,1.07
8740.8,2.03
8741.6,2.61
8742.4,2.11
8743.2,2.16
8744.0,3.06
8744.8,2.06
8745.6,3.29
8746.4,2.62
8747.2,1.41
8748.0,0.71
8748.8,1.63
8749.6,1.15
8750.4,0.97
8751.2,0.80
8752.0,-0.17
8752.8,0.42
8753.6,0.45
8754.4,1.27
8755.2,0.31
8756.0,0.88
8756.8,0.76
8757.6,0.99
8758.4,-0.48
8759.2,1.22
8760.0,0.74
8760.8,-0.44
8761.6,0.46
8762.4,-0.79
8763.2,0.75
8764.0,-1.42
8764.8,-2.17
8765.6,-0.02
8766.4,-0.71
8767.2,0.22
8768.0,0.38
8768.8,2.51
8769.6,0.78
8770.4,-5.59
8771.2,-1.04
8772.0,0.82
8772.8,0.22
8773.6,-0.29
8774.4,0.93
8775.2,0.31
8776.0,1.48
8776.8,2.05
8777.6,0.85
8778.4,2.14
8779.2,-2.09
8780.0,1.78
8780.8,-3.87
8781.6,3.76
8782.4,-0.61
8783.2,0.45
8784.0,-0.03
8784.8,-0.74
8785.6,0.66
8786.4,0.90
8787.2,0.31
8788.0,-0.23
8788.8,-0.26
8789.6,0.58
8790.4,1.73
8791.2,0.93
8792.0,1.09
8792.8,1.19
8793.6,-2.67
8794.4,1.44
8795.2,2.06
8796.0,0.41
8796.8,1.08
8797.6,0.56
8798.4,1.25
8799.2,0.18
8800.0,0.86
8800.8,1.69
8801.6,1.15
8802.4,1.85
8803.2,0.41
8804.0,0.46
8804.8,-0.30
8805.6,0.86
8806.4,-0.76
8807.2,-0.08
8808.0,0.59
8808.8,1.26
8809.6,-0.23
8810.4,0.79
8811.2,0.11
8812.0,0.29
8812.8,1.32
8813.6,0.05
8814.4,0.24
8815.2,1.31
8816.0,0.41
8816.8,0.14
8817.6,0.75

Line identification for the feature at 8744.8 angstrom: Hbeta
